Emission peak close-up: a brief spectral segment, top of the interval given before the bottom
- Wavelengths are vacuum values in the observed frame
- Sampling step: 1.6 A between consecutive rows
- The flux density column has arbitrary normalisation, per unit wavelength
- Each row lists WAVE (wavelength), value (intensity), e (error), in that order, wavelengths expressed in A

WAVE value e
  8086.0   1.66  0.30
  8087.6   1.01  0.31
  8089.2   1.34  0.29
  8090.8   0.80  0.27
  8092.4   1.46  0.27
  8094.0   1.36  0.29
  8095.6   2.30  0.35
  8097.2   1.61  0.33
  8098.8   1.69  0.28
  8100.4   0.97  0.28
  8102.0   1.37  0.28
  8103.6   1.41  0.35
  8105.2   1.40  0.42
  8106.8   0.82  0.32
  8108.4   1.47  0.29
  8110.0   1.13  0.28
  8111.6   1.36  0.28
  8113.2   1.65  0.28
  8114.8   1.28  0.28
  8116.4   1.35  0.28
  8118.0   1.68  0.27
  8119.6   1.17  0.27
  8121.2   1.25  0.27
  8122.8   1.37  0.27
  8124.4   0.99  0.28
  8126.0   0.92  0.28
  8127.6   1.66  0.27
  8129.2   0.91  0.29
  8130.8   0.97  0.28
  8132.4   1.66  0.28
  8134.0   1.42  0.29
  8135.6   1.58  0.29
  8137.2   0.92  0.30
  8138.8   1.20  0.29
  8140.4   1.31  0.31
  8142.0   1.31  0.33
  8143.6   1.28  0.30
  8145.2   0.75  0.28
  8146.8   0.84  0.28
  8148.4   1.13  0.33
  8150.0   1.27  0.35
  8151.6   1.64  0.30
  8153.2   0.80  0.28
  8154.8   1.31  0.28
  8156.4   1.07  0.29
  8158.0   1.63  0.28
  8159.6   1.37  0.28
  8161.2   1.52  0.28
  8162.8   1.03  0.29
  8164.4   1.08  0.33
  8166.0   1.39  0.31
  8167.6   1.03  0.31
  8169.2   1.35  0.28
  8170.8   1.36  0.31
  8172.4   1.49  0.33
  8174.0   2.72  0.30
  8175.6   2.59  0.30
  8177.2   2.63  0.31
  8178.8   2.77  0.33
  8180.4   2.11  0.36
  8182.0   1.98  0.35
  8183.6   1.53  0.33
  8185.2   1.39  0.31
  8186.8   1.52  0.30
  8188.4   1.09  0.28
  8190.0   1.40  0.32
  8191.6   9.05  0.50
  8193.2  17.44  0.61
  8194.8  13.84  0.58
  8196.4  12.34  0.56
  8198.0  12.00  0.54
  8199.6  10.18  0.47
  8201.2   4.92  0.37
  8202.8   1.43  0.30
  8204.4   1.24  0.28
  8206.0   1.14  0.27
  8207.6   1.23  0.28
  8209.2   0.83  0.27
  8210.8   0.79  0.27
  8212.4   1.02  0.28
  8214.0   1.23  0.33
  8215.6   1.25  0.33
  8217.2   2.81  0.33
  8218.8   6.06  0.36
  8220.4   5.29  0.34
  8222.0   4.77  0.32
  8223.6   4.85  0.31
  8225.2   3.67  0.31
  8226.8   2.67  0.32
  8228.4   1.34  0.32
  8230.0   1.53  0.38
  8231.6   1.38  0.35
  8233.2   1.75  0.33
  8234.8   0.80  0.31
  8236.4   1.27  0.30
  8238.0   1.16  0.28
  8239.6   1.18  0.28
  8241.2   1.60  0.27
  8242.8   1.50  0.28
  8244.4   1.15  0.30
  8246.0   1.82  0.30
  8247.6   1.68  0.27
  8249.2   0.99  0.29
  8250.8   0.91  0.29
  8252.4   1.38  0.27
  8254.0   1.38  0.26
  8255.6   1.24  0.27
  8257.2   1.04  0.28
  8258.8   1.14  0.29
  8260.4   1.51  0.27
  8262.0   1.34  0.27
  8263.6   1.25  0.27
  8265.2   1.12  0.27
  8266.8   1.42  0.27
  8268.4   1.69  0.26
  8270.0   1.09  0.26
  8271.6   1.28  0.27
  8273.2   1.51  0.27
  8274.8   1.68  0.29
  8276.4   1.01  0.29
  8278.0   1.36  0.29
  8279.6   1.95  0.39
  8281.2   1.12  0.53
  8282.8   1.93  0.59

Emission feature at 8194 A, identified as H-alpha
